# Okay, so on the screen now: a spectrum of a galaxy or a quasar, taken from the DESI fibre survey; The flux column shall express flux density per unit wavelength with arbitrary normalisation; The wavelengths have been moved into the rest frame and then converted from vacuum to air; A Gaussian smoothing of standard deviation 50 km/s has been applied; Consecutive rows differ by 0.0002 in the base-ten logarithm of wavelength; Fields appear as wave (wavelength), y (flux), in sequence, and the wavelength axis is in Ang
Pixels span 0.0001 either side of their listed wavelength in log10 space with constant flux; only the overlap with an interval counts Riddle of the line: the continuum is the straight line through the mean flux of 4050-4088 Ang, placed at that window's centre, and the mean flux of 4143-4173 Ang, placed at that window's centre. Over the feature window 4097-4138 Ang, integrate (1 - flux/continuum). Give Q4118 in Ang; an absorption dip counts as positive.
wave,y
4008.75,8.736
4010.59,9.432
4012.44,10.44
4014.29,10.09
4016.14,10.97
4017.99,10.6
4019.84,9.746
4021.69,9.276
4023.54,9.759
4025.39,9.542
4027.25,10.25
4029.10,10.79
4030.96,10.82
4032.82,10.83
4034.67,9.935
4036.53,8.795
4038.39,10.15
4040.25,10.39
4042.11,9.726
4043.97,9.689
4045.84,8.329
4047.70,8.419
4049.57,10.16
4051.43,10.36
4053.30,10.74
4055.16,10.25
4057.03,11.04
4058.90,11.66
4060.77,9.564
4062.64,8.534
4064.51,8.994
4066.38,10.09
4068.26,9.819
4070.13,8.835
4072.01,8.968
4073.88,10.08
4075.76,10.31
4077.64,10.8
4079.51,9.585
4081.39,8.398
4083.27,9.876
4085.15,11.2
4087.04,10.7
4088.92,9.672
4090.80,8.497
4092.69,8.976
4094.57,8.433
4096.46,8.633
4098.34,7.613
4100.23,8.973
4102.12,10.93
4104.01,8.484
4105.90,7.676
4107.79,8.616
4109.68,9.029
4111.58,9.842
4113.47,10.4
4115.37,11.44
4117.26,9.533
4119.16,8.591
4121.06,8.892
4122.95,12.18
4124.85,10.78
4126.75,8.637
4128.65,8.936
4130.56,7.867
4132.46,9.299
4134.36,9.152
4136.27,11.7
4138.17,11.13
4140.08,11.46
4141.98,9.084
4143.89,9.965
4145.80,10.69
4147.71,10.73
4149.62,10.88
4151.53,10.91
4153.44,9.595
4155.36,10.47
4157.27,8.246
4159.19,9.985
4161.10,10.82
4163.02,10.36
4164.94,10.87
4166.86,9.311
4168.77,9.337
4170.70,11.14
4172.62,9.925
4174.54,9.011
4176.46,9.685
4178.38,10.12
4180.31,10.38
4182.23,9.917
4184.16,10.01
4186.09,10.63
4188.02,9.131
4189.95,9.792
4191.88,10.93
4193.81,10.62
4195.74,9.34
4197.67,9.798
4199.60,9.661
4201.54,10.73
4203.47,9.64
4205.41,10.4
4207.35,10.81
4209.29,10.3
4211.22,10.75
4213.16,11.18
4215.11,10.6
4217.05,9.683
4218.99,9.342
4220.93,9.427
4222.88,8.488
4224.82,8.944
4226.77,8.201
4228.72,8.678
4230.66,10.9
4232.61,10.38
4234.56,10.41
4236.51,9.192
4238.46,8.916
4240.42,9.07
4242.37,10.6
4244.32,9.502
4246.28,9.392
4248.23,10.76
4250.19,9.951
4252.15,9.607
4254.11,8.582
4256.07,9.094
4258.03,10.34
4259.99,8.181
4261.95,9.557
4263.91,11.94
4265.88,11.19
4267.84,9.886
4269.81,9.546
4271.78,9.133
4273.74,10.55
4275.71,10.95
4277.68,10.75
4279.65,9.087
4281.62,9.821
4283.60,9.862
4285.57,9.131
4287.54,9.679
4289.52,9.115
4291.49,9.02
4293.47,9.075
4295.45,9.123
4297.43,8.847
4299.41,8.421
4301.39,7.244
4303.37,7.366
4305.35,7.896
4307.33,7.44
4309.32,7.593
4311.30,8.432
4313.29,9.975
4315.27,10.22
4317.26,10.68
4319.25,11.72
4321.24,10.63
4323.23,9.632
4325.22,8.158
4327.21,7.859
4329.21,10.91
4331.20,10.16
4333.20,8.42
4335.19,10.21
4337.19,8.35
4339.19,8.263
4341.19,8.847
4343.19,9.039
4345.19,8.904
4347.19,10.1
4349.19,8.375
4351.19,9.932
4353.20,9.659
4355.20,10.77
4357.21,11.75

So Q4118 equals 2.6 Ang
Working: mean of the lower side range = 9.99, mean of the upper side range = 10.2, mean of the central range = 9.48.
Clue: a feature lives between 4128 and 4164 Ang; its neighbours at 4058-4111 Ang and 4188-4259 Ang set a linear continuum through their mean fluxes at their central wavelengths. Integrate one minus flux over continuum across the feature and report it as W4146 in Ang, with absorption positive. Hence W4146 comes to -1.9 Ang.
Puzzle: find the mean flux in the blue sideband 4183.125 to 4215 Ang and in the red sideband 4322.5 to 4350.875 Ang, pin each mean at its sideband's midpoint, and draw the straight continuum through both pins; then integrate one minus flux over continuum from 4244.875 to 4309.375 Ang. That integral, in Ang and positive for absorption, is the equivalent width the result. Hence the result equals 1.63 Ang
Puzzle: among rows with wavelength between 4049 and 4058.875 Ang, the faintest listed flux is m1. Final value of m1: 10.16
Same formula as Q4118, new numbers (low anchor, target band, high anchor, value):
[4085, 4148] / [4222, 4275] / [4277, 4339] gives -2.1 Ang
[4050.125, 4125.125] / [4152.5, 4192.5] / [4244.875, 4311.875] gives -2.0 Ang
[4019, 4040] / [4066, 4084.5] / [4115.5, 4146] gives 0.5 Ang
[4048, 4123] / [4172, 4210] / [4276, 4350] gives -2.6 Ang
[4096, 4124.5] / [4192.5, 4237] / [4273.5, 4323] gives -2.6 Ang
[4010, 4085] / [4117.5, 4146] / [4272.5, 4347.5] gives -0.5 Ang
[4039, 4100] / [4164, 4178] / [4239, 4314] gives -0.6 Ang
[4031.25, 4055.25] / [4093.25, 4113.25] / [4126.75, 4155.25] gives 2.2 Ang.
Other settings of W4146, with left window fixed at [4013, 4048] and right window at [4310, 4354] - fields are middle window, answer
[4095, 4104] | 0.8 Ang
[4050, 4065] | -0.4 Ang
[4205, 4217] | -1.2 Ang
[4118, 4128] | 0.0 Ang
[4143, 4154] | -0.8 Ang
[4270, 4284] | -0.7 Ang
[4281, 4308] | 2.3 Ang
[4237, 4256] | 0.1 Ang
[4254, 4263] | 0.3 Ang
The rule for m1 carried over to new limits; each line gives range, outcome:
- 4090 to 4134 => 7.613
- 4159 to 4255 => 8.201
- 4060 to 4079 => 8.534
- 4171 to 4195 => 9.011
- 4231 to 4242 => 8.916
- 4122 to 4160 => 7.867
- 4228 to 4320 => 7.244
